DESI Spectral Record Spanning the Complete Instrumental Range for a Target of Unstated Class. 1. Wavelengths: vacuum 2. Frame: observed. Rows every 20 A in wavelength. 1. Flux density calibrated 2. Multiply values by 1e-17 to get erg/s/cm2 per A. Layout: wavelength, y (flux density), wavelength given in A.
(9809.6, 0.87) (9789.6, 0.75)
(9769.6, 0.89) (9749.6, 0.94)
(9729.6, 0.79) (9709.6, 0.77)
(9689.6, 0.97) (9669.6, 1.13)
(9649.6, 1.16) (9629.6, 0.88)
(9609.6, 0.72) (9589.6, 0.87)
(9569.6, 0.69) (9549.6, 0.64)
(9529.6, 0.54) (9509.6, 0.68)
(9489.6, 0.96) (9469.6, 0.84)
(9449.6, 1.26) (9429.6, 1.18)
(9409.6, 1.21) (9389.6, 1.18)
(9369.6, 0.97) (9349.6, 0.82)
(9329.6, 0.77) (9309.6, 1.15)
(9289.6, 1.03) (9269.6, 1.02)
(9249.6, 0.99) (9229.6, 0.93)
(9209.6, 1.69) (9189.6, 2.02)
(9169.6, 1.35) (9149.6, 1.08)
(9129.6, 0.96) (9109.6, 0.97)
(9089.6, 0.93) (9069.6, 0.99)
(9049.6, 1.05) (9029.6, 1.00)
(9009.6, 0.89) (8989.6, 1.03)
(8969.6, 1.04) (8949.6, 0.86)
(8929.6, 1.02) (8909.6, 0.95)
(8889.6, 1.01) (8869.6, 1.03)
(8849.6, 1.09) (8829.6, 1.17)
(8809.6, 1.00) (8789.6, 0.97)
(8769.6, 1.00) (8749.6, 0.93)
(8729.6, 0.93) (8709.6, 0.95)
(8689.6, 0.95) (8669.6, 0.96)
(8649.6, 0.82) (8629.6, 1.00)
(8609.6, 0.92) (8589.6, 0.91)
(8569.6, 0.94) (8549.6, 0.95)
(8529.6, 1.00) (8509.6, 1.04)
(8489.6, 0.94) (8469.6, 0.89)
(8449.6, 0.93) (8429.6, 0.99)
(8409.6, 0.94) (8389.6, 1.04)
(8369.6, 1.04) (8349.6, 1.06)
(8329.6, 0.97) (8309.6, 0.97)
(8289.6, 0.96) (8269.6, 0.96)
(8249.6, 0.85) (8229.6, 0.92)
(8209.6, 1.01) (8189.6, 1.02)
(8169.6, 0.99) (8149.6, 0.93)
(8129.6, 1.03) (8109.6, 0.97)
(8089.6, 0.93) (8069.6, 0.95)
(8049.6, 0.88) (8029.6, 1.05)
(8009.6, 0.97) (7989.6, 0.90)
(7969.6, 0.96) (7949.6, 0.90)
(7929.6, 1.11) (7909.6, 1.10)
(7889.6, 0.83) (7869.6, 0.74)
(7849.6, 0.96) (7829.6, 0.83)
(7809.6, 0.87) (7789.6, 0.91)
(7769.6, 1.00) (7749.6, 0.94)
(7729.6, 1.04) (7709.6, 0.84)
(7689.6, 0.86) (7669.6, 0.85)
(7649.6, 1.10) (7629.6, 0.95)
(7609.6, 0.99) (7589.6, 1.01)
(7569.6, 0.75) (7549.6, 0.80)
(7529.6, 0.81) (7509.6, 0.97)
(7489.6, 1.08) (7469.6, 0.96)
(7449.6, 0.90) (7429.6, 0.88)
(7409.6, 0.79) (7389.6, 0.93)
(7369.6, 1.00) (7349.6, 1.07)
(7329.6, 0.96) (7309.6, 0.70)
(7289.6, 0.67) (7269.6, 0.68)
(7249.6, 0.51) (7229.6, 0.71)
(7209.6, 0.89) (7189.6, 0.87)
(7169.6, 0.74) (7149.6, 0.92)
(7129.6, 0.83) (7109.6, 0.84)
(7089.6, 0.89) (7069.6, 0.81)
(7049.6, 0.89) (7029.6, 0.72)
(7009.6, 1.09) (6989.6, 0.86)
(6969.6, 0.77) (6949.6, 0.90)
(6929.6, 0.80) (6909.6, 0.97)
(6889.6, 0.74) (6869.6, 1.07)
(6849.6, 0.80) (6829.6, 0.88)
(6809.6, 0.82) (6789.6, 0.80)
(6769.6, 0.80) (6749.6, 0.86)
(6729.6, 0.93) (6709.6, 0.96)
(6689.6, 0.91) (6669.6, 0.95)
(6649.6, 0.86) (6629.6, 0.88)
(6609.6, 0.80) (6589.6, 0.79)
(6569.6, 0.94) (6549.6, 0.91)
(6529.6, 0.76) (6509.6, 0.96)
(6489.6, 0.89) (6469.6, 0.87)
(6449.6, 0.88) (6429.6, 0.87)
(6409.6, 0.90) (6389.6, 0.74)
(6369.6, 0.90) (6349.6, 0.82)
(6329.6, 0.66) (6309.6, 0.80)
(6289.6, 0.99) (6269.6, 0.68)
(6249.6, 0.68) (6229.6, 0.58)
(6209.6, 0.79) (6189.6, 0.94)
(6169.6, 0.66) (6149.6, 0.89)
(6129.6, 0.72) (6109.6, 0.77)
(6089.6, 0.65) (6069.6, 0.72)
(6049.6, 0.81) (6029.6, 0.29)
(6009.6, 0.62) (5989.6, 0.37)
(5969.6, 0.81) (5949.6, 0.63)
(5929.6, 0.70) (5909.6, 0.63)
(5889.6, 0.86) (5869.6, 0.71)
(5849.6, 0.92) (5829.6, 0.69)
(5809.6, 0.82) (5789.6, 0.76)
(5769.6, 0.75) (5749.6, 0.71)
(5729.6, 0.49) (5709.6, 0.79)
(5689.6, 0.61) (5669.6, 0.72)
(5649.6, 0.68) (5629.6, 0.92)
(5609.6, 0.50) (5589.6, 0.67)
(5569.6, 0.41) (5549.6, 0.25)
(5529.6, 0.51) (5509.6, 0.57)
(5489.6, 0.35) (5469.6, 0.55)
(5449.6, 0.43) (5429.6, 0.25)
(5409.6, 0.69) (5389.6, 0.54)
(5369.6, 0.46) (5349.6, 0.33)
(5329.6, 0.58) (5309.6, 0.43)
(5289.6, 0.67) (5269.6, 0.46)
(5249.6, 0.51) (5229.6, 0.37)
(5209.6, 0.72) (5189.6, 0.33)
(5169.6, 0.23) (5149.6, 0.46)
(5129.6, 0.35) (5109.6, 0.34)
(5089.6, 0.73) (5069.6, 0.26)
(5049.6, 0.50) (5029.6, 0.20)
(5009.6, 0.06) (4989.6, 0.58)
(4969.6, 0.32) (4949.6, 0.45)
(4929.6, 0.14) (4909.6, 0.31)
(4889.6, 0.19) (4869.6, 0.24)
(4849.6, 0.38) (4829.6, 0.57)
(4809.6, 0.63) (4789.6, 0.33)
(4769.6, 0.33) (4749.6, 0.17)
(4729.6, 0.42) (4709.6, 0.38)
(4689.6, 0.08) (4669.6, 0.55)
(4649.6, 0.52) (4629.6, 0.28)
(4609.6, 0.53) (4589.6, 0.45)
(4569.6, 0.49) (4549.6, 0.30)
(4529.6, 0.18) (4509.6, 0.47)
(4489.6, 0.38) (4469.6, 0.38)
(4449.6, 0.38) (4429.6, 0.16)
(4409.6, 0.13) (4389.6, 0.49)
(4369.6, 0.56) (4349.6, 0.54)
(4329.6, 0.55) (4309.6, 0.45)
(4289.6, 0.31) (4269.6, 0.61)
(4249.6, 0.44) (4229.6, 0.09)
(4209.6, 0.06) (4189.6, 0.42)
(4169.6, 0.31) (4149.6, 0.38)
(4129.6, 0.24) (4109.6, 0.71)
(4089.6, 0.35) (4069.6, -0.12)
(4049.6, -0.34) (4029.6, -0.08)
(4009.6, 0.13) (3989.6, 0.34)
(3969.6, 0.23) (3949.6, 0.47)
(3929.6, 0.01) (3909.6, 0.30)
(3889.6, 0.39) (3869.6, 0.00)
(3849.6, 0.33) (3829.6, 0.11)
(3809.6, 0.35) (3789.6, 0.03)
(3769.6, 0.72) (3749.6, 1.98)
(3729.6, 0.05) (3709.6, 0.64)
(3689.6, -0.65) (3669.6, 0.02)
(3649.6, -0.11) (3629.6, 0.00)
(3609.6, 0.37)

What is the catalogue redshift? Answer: 0.40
